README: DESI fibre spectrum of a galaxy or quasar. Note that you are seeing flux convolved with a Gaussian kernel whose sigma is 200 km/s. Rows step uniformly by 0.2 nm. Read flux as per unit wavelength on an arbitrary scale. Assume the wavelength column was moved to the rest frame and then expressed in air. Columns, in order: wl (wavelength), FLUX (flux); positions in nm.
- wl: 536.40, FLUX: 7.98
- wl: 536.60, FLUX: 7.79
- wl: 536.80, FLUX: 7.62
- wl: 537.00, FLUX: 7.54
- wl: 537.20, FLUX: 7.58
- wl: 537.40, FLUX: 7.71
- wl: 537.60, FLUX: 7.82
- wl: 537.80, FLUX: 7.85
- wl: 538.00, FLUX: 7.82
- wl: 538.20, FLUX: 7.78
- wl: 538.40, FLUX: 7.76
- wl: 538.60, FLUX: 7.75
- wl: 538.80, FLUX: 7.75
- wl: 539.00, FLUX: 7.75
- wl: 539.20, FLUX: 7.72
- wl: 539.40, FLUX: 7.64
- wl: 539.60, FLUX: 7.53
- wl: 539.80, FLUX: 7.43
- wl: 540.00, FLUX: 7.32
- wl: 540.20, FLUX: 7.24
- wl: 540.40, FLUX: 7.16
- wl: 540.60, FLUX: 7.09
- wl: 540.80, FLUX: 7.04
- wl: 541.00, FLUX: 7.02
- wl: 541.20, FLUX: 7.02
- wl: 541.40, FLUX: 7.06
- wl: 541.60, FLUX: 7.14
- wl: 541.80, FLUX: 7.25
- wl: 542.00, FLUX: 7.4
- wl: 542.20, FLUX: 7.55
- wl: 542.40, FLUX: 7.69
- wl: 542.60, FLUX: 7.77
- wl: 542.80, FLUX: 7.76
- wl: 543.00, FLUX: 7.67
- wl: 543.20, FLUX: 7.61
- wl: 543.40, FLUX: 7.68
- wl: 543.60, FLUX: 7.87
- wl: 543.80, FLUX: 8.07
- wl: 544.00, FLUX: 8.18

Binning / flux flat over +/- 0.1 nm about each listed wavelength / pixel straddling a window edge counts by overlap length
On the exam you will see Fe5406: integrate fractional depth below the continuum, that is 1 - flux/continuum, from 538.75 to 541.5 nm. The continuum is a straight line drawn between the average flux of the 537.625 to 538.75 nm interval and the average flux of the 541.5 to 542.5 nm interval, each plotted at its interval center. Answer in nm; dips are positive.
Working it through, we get 0.10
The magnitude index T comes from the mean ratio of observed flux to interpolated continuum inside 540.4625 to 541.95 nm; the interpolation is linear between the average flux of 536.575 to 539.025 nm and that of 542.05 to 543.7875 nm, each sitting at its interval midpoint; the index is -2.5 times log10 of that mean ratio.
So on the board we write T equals 0.09 mag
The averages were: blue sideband 7.73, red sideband 7.71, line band 7.1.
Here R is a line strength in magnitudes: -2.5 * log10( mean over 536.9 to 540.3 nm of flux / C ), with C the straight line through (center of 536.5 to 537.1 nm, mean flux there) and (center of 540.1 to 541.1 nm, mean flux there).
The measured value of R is -0.04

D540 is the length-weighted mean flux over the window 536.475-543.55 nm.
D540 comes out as 7.53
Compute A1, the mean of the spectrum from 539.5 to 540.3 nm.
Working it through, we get 7.38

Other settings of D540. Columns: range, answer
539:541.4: 7.3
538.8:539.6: 7.69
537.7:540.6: 7.59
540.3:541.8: 7.09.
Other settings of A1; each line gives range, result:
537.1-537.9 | 7.74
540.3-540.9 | 7.1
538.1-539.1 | 7.76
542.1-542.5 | 7.62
